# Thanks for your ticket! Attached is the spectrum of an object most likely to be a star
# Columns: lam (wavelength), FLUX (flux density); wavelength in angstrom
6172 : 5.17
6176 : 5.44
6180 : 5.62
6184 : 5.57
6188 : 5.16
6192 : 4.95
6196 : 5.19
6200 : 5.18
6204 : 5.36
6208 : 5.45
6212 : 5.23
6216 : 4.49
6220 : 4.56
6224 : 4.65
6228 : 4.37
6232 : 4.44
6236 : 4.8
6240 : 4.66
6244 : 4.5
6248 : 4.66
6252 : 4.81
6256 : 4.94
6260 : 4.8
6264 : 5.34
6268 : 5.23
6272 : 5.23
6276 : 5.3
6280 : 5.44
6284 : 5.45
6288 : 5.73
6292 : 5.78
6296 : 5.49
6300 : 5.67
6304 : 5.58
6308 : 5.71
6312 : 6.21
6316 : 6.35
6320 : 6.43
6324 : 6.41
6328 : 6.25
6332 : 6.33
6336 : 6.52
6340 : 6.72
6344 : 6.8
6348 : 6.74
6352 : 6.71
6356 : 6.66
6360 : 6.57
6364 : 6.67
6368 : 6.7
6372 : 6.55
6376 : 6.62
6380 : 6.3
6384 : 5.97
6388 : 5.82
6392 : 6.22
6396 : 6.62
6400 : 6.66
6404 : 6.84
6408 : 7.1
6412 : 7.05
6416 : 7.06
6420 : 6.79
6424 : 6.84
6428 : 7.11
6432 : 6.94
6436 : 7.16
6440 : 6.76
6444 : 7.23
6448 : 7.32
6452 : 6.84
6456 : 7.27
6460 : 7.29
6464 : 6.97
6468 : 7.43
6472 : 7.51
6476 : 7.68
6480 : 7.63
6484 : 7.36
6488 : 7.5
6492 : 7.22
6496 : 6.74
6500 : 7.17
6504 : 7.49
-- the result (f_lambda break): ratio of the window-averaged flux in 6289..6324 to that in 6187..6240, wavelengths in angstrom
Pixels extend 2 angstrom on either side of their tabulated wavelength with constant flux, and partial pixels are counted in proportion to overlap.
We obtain 1.21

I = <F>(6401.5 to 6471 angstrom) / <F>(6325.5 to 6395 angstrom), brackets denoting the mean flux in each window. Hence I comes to 1.1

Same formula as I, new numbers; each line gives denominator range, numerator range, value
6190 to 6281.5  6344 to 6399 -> 1.31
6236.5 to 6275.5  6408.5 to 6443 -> 1.42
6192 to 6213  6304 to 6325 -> 1.17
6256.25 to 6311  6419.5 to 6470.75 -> 1.30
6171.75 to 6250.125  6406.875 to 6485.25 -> 1.44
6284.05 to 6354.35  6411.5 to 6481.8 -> 1.16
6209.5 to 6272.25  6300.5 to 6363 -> 1.33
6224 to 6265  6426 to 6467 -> 1.51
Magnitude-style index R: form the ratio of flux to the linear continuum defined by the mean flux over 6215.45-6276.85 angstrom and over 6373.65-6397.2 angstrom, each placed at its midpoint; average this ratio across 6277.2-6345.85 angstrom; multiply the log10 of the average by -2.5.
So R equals -0.105 mag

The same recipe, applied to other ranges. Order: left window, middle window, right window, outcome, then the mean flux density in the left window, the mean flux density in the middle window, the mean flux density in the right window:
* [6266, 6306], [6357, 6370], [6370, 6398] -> -0.09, 5.49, 6.65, 6.3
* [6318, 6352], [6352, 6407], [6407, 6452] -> 0.04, 6.54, 6.5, 7.02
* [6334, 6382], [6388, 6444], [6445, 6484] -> 0.03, 6.63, 6.83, 7.33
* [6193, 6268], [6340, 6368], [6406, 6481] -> -0.09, 4.87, 6.69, 7.15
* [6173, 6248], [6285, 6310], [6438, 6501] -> 0.02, 4.97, 5.65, 7.25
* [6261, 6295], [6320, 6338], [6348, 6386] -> -0.06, 5.42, 6.38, 6.54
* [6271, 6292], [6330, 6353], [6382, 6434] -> -0.10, 5.47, 6.63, 6.69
